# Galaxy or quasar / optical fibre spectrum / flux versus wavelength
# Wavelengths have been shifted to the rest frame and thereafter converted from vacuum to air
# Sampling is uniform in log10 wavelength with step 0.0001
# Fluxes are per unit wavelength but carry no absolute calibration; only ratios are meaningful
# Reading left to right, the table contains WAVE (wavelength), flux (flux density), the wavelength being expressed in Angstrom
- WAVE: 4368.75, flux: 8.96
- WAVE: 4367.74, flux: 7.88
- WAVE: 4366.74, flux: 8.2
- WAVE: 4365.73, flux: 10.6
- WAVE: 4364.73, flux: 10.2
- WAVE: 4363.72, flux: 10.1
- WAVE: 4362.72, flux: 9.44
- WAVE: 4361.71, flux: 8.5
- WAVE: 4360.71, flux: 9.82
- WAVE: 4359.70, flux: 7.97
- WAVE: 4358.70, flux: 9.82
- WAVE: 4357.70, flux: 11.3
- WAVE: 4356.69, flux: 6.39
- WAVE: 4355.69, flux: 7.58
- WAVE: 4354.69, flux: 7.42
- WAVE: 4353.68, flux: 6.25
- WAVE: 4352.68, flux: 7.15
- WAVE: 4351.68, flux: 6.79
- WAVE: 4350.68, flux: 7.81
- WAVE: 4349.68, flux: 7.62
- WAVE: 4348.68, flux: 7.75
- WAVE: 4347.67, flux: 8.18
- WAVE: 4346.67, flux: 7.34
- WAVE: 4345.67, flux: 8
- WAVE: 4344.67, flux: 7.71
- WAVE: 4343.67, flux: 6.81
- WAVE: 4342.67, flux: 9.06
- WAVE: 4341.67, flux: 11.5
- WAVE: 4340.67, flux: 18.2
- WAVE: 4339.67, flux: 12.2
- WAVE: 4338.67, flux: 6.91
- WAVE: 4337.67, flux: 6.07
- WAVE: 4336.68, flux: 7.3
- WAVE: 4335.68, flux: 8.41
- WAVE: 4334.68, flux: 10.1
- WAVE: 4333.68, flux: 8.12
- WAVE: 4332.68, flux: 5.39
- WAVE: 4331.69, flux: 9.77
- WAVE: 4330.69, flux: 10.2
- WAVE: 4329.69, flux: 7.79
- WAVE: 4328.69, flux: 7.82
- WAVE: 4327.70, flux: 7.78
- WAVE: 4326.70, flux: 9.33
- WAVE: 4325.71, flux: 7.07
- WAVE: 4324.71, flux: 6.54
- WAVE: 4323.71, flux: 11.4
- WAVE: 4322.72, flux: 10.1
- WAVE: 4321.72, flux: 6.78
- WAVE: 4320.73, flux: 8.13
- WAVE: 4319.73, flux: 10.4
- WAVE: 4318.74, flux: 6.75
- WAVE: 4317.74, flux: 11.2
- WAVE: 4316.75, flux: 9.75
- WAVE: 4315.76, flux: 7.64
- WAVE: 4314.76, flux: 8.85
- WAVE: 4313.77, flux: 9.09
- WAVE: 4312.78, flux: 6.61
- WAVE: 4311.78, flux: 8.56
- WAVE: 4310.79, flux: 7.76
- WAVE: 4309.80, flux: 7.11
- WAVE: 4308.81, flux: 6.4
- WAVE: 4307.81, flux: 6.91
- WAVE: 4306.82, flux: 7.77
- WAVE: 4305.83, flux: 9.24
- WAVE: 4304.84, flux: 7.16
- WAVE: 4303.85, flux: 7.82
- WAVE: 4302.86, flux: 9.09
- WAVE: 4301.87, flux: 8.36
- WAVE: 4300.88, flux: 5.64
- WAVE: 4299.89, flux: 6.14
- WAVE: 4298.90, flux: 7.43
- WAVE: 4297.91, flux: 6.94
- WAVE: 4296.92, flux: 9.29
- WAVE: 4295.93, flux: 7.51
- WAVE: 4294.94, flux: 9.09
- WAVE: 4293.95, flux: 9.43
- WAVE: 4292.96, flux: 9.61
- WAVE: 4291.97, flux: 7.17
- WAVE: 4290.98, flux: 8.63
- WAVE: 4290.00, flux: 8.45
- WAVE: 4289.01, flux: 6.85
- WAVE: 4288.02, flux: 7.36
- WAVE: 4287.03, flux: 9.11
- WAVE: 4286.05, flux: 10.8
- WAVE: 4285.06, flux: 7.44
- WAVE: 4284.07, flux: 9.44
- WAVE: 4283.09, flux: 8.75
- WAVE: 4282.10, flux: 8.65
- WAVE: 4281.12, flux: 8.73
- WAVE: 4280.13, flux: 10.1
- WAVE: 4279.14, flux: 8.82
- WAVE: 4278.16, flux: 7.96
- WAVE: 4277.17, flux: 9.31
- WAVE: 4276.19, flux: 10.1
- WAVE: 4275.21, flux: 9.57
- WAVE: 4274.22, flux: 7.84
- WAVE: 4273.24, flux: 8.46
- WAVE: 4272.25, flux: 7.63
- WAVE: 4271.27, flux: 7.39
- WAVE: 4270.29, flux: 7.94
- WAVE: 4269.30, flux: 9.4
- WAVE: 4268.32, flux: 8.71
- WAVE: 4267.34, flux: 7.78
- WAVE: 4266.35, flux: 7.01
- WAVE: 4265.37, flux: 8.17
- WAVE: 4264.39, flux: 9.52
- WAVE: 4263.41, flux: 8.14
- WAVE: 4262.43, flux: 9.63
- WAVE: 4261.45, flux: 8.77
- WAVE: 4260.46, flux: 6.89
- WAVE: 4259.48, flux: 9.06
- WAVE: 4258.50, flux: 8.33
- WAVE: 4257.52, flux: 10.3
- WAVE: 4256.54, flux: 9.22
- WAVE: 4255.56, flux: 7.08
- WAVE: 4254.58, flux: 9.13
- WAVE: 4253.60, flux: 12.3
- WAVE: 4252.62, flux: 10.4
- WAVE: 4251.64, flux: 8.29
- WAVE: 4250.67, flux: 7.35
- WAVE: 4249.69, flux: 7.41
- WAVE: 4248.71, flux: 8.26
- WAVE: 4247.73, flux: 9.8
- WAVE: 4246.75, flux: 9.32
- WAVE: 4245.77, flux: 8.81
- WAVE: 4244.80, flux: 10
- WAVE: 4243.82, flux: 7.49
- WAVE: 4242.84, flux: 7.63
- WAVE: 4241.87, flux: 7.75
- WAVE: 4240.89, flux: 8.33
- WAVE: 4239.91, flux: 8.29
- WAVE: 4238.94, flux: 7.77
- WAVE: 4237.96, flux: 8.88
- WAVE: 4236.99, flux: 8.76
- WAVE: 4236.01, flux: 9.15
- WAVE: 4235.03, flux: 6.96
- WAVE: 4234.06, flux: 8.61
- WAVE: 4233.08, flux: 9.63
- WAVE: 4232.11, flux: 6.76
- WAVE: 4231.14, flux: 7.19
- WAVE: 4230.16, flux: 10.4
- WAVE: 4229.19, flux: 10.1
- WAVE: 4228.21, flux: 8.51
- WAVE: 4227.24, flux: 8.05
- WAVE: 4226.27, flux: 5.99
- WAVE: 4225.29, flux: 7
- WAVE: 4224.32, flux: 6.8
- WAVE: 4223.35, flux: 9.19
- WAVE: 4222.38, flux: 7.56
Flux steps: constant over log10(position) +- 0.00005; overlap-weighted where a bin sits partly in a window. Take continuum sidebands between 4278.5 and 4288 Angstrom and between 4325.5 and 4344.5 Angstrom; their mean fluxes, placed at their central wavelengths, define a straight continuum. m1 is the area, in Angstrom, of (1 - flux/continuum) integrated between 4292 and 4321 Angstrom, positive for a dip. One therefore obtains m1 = 2.8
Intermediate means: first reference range 8.99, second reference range 8.95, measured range 8.11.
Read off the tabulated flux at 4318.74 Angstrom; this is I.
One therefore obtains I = 6.75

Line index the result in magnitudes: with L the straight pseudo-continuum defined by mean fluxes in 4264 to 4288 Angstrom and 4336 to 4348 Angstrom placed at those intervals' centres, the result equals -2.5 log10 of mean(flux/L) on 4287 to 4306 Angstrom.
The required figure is 0.108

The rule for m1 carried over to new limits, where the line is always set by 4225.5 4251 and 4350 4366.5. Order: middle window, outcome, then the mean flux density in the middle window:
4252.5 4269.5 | -0.9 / 8.84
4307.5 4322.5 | 0.5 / 8.18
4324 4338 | 0.8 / 8.05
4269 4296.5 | -0.7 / 8.62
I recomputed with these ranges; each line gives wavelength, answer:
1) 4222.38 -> 7.56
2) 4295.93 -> 7.51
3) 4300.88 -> 5.64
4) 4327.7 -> 7.78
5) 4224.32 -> 6.8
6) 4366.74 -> 8.2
